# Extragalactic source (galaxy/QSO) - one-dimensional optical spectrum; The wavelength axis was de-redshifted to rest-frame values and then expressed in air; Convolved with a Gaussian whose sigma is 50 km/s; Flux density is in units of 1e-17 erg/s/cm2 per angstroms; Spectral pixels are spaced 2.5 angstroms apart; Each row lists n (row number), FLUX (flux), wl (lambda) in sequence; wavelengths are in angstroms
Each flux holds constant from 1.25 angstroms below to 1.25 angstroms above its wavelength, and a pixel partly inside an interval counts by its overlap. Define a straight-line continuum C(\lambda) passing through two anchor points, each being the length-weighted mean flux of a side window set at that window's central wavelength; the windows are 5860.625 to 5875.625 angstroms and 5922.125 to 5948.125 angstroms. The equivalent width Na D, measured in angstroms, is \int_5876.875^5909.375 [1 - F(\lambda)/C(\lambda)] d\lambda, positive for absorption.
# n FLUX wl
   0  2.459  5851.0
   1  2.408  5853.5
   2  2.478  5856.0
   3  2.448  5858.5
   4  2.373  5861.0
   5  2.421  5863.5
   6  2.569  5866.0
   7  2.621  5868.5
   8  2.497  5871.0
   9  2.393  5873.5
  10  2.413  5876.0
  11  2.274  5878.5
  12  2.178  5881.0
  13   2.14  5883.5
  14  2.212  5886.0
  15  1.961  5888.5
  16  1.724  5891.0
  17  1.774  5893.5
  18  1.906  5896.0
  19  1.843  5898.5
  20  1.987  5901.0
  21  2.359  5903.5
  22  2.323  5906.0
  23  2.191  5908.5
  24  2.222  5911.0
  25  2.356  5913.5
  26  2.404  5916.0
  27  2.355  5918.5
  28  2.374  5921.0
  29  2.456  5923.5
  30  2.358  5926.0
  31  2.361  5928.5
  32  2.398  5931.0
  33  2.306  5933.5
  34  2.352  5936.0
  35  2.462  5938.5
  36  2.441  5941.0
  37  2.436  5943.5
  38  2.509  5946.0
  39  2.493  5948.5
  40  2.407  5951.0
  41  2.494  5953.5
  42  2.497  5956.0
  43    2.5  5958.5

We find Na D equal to 5.10 angstroms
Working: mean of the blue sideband 2.48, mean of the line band 2.07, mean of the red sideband 2.41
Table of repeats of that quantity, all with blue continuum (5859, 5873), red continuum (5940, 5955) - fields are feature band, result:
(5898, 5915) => 1.9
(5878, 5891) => 2.0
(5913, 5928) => 0.5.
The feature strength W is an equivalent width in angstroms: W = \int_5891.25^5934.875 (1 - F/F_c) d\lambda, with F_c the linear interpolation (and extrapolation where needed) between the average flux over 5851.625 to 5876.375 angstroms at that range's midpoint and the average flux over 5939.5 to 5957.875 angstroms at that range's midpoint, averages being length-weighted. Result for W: 4.3 angstroms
